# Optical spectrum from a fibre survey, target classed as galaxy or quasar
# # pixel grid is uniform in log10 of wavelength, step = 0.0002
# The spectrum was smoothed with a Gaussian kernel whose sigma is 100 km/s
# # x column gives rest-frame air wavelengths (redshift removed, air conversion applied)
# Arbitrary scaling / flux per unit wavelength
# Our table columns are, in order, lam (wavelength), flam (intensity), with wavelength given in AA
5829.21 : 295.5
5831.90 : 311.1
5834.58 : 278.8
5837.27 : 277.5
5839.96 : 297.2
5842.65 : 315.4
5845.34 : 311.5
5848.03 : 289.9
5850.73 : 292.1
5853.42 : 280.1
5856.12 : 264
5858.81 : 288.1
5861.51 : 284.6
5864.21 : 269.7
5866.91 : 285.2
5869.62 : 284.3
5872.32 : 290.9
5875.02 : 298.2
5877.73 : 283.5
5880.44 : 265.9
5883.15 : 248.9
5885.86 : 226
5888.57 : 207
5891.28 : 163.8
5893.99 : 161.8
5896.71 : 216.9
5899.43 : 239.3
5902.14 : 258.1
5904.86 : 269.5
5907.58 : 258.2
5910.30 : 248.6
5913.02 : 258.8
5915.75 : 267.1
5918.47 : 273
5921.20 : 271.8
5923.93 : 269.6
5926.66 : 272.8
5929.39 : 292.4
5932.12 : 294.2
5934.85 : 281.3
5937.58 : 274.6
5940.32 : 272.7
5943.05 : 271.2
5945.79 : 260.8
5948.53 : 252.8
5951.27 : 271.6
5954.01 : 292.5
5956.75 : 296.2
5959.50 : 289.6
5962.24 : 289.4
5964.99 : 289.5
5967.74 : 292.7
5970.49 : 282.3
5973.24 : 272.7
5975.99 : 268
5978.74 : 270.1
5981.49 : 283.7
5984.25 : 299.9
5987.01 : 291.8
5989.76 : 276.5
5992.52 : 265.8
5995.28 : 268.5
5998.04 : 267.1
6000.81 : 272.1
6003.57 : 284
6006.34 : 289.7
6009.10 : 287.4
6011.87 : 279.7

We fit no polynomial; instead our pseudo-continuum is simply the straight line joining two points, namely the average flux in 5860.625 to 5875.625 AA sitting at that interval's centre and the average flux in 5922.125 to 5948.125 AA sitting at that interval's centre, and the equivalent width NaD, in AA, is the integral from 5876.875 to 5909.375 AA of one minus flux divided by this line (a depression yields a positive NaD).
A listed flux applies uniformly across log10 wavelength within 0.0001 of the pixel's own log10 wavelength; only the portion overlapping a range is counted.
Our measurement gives 5.6 AA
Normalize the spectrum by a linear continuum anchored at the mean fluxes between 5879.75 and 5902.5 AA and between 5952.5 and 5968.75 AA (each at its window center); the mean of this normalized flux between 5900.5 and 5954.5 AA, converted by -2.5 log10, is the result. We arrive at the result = -0.060 mag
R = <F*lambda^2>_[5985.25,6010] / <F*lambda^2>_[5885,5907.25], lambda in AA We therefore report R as 1.31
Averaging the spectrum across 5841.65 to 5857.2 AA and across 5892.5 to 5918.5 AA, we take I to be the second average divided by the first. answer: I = 0.83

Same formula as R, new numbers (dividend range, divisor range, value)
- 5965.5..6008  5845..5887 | 1.05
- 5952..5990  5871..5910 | 1.21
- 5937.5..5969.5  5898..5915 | 1.11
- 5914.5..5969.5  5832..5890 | 1.03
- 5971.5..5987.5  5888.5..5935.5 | 1.14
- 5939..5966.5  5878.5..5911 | 1.23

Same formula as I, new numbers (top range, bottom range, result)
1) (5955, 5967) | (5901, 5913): 1.13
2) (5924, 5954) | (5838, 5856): 0.93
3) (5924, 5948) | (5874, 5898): 1.21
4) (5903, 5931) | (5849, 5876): 0.95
